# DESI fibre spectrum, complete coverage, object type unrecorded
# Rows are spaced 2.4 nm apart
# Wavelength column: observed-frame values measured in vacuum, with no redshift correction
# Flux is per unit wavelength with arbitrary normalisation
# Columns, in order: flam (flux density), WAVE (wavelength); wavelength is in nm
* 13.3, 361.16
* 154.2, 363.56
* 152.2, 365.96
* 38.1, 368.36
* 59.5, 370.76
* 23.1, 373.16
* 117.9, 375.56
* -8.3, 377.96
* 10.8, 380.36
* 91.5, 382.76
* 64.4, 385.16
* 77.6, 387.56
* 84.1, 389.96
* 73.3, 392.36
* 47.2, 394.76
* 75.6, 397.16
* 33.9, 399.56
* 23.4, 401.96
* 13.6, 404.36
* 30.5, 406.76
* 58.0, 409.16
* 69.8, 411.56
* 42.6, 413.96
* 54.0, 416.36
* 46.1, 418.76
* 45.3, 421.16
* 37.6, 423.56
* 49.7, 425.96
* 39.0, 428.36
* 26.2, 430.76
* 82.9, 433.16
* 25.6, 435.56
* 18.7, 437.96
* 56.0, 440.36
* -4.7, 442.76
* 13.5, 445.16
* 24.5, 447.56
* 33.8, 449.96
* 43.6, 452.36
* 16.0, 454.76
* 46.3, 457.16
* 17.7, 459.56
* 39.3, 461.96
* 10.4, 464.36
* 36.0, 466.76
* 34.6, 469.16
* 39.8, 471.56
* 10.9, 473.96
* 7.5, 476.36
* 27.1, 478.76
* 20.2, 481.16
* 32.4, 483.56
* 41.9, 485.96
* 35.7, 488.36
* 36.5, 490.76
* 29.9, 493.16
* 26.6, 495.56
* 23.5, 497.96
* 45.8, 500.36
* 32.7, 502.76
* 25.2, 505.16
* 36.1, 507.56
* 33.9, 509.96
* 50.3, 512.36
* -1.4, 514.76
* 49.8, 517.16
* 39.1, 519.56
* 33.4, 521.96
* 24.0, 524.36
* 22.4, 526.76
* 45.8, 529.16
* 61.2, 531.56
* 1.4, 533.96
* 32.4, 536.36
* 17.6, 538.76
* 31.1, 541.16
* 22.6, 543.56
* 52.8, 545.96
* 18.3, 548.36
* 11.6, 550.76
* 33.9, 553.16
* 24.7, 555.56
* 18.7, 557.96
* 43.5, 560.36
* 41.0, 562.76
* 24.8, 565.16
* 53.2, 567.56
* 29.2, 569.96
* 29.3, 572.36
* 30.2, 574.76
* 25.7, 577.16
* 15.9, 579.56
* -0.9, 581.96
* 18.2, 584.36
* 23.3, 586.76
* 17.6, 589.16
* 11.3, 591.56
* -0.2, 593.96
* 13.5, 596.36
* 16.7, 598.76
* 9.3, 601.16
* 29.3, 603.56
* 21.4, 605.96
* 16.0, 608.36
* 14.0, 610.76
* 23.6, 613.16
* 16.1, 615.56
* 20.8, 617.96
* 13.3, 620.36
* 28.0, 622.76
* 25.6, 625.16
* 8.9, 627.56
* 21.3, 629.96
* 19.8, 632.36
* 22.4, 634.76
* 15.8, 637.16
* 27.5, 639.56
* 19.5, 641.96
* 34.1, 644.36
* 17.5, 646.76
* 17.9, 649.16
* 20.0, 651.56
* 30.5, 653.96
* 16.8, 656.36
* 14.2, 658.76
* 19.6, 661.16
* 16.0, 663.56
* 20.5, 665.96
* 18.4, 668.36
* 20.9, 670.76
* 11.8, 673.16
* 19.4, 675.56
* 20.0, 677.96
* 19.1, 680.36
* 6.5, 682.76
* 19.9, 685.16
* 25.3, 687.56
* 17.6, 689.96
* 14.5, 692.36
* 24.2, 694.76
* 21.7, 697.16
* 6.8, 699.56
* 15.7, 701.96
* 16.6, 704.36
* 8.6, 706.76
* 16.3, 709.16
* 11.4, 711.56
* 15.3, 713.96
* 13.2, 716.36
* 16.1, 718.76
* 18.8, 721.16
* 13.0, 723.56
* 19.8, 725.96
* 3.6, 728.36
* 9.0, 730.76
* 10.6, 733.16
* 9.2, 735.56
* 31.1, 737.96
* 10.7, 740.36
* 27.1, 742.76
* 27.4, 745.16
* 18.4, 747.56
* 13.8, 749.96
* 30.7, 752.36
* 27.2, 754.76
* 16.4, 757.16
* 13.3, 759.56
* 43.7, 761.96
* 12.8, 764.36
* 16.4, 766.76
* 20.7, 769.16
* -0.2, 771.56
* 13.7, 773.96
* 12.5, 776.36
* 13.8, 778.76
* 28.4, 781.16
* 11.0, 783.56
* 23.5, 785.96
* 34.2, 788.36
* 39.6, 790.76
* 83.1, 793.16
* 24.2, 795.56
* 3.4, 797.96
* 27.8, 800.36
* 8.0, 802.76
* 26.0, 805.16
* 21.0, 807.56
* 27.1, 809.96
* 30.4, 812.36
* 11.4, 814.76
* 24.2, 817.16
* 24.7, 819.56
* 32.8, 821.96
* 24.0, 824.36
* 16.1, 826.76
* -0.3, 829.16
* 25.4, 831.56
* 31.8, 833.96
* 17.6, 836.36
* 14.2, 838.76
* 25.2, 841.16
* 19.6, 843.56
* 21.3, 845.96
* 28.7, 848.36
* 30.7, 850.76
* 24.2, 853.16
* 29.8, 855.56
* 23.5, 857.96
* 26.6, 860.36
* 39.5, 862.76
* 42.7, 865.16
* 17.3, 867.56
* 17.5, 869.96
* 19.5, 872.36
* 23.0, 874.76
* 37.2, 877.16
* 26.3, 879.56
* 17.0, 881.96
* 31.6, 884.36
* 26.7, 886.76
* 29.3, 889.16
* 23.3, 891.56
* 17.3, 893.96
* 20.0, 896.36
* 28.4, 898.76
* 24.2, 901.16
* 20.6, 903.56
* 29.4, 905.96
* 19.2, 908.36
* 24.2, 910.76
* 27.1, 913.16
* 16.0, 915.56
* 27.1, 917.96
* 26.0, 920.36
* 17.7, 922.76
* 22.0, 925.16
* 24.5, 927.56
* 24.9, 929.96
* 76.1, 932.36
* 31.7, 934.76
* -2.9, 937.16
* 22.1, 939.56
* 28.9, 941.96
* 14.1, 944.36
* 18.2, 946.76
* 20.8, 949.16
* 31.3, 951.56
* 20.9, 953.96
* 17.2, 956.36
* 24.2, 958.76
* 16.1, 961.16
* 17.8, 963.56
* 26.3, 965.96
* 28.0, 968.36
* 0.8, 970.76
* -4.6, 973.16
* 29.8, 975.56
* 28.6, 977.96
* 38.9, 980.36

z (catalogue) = 1.126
